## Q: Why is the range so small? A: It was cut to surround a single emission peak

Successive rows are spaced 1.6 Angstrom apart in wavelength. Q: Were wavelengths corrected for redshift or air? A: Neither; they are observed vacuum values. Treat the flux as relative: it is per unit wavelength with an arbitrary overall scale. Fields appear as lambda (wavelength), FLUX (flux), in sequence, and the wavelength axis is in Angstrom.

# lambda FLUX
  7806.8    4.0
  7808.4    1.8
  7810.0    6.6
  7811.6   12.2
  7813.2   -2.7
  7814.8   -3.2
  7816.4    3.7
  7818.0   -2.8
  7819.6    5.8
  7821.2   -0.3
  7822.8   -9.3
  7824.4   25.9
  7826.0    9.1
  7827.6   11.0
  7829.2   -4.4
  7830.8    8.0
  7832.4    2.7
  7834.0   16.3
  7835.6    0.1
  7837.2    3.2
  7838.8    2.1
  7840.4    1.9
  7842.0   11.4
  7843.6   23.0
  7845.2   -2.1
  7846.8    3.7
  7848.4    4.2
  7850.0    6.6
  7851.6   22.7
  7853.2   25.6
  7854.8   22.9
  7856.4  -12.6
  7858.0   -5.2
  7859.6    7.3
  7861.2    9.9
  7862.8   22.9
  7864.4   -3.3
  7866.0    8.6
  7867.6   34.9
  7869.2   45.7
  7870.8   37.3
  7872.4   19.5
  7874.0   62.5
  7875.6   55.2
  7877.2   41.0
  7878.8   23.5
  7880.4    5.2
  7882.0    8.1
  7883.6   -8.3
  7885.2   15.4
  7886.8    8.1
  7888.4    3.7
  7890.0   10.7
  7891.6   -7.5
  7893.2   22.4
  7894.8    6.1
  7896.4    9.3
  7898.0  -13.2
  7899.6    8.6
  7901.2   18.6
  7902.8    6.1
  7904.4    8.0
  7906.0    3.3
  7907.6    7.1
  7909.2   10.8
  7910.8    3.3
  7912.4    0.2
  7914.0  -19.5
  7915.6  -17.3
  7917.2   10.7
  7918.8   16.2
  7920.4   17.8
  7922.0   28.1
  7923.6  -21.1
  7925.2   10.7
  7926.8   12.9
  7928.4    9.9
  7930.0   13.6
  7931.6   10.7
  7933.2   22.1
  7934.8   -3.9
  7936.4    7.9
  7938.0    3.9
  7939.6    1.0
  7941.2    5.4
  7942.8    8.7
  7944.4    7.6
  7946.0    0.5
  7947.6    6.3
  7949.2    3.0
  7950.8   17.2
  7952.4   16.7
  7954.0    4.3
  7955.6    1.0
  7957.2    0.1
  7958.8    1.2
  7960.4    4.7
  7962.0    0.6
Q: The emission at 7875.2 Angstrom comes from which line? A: [O II]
